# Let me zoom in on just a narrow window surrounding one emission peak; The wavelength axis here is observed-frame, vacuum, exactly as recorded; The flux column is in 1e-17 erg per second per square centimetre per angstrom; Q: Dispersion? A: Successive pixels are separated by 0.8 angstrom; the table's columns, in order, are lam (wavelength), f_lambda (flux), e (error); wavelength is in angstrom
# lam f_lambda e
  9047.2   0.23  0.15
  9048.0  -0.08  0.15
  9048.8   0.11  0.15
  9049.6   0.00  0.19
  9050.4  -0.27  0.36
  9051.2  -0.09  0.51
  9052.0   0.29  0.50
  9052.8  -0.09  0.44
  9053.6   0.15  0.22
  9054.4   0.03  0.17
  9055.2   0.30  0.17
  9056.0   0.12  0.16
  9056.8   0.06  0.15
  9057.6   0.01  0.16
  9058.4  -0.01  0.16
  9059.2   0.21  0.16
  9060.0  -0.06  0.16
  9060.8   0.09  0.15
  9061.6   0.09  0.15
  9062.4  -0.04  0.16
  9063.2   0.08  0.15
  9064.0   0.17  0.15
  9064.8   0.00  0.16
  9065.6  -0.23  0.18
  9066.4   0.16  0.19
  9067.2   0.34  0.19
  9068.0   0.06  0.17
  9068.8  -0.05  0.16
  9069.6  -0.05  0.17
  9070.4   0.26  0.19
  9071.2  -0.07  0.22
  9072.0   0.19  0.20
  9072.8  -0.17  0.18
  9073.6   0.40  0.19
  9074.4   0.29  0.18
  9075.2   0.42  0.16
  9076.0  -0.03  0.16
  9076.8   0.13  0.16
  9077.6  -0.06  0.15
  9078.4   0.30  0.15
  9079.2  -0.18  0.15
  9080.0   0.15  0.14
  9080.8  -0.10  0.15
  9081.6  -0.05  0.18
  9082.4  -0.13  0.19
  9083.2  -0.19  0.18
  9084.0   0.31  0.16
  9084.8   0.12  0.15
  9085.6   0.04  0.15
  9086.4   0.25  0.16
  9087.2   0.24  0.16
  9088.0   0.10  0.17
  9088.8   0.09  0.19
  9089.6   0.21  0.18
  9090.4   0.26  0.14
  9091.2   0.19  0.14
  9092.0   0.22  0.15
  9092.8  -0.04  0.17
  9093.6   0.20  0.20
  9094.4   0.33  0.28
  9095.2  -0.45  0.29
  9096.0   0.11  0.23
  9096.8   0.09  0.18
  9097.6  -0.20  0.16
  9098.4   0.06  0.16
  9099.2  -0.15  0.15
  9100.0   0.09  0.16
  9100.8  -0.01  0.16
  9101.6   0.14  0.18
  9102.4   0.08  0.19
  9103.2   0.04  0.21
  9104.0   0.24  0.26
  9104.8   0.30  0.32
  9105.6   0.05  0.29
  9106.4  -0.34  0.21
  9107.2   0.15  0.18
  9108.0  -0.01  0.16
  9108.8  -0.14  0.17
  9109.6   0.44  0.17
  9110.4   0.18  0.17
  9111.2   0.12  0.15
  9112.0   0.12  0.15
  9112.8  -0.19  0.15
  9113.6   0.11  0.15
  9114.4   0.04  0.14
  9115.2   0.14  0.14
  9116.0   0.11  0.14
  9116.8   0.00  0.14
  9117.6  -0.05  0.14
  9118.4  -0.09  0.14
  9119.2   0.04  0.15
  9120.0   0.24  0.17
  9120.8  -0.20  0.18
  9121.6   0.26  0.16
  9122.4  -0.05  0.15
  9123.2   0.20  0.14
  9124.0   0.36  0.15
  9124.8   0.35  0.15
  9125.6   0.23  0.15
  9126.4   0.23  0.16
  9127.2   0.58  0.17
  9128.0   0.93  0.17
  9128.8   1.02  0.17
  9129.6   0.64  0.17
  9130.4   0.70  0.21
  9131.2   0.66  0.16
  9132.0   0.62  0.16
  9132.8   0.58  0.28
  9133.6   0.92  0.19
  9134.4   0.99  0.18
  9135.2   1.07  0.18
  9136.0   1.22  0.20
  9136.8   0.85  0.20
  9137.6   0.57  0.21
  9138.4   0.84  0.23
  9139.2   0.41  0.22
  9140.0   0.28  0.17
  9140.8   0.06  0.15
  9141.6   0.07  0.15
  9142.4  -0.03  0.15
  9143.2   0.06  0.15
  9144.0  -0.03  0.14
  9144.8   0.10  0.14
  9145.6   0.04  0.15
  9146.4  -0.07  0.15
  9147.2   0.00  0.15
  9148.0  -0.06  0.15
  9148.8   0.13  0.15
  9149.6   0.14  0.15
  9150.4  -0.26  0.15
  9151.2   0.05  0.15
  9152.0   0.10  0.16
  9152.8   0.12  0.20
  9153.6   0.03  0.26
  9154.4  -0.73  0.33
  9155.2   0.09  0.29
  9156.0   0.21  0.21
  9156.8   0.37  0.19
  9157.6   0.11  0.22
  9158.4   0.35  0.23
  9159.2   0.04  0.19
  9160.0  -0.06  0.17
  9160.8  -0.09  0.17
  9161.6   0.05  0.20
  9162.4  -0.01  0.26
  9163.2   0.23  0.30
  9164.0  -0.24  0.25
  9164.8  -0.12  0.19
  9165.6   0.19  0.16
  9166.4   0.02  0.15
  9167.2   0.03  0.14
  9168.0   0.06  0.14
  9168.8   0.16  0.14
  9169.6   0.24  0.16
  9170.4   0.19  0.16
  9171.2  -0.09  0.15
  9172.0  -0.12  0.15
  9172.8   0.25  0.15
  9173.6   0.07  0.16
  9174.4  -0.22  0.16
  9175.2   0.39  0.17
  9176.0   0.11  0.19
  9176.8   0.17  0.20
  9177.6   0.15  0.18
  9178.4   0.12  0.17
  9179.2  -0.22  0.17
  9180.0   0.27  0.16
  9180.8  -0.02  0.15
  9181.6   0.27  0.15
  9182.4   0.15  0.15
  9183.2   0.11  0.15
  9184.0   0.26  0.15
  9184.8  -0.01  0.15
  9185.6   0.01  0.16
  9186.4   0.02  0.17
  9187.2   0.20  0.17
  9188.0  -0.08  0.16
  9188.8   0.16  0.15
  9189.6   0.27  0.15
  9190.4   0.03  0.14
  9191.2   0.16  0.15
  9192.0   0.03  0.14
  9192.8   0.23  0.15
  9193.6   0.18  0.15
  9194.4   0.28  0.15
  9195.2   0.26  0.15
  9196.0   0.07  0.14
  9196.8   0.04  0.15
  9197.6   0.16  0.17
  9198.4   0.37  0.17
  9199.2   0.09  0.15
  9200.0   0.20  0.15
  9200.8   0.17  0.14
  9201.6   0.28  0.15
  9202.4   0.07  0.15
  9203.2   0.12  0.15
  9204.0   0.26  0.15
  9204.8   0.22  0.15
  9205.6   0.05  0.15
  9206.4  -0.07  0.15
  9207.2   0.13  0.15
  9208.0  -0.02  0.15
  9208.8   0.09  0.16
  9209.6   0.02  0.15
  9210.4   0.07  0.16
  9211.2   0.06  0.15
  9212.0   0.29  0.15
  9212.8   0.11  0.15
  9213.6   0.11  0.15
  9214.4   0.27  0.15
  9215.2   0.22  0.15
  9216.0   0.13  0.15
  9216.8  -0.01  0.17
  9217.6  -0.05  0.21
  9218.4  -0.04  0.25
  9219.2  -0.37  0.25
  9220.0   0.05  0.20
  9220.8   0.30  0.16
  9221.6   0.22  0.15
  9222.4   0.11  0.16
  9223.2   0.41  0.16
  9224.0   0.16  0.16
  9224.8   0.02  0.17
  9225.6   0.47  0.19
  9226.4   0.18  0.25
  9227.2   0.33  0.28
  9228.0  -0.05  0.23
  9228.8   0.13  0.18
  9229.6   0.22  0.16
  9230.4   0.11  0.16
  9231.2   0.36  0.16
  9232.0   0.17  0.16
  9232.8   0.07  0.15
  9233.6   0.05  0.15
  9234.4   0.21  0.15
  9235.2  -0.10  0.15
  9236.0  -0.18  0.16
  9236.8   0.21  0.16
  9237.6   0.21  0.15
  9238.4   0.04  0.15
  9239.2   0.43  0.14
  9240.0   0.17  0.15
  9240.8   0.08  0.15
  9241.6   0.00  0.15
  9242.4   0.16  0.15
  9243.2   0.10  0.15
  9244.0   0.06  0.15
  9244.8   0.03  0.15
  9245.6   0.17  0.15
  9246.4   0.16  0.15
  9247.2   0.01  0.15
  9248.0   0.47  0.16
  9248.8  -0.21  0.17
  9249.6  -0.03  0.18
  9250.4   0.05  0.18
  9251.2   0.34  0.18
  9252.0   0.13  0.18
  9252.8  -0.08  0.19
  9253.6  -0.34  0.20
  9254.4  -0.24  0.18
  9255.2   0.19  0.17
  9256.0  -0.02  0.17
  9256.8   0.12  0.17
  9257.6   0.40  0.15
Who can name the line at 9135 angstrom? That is [O II]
